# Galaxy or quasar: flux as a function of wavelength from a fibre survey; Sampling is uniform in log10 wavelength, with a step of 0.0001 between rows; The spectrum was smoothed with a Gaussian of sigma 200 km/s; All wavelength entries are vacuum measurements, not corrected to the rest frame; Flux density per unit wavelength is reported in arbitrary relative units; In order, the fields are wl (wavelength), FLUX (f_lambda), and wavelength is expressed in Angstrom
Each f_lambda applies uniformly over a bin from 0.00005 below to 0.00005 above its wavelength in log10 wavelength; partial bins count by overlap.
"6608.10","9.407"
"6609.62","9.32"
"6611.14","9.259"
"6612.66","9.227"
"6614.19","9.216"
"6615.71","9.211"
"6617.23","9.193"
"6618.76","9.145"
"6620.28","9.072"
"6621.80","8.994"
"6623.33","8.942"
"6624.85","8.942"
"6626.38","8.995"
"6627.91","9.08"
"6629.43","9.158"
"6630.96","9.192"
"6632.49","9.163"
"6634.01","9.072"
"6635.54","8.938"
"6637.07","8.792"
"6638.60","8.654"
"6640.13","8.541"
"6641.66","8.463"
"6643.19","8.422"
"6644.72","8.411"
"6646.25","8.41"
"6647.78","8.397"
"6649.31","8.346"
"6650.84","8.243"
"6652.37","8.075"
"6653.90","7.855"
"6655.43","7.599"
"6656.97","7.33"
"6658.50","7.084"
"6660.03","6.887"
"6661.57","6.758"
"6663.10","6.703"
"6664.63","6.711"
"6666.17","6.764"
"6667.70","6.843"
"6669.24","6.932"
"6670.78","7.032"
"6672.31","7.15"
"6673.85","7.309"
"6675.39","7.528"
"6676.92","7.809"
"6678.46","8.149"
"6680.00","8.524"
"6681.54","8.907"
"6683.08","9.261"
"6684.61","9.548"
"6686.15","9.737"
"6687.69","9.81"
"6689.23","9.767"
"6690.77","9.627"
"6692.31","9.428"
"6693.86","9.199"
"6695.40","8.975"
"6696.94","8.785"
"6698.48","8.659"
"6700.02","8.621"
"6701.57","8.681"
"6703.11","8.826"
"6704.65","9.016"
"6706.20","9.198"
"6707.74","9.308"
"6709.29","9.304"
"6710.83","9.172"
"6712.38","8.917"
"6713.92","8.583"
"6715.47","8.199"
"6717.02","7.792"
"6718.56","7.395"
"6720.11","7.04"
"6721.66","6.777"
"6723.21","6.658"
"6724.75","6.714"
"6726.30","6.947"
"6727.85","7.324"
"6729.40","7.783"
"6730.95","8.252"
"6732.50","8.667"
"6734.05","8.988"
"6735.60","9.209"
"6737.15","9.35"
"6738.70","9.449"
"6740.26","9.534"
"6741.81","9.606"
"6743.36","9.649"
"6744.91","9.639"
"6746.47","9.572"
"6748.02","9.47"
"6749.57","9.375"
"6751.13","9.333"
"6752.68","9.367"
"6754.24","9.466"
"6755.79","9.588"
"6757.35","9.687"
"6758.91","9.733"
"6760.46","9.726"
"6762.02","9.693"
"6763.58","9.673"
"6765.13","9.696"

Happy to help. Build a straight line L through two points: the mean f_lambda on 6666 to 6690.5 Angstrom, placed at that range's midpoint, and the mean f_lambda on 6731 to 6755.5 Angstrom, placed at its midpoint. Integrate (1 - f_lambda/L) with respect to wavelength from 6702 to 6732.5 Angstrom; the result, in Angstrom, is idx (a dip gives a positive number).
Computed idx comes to 2.79 Angstrom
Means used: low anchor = 8.26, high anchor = 9.35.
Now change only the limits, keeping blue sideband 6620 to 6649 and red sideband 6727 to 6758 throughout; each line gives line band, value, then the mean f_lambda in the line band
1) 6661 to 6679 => 3.6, 7.13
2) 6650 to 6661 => 1.6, 7.57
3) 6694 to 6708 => 0.2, 8.9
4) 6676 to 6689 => 0.0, 8.99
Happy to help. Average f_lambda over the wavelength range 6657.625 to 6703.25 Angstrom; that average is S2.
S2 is 8.19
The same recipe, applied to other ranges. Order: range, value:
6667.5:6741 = 8.44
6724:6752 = 8.83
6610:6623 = 9.16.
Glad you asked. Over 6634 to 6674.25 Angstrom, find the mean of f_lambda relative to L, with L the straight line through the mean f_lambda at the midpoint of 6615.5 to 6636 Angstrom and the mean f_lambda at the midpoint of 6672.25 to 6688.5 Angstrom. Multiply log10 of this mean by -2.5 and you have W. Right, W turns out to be 0.14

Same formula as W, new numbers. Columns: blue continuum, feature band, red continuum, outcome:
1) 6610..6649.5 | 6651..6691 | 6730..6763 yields 0.152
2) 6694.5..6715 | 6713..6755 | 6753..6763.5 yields 0.097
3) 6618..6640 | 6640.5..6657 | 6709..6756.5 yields 0.094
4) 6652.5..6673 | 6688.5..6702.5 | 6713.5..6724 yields -0.237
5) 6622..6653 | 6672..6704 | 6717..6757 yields -0.018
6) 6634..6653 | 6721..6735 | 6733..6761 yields 0.220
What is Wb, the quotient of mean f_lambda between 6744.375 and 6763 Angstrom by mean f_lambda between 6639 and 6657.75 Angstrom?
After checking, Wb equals 1.17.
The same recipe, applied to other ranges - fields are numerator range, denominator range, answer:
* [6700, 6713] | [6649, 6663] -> 1.20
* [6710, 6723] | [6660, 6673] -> 1.16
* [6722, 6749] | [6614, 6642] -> 0.96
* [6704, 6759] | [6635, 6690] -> 1.08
